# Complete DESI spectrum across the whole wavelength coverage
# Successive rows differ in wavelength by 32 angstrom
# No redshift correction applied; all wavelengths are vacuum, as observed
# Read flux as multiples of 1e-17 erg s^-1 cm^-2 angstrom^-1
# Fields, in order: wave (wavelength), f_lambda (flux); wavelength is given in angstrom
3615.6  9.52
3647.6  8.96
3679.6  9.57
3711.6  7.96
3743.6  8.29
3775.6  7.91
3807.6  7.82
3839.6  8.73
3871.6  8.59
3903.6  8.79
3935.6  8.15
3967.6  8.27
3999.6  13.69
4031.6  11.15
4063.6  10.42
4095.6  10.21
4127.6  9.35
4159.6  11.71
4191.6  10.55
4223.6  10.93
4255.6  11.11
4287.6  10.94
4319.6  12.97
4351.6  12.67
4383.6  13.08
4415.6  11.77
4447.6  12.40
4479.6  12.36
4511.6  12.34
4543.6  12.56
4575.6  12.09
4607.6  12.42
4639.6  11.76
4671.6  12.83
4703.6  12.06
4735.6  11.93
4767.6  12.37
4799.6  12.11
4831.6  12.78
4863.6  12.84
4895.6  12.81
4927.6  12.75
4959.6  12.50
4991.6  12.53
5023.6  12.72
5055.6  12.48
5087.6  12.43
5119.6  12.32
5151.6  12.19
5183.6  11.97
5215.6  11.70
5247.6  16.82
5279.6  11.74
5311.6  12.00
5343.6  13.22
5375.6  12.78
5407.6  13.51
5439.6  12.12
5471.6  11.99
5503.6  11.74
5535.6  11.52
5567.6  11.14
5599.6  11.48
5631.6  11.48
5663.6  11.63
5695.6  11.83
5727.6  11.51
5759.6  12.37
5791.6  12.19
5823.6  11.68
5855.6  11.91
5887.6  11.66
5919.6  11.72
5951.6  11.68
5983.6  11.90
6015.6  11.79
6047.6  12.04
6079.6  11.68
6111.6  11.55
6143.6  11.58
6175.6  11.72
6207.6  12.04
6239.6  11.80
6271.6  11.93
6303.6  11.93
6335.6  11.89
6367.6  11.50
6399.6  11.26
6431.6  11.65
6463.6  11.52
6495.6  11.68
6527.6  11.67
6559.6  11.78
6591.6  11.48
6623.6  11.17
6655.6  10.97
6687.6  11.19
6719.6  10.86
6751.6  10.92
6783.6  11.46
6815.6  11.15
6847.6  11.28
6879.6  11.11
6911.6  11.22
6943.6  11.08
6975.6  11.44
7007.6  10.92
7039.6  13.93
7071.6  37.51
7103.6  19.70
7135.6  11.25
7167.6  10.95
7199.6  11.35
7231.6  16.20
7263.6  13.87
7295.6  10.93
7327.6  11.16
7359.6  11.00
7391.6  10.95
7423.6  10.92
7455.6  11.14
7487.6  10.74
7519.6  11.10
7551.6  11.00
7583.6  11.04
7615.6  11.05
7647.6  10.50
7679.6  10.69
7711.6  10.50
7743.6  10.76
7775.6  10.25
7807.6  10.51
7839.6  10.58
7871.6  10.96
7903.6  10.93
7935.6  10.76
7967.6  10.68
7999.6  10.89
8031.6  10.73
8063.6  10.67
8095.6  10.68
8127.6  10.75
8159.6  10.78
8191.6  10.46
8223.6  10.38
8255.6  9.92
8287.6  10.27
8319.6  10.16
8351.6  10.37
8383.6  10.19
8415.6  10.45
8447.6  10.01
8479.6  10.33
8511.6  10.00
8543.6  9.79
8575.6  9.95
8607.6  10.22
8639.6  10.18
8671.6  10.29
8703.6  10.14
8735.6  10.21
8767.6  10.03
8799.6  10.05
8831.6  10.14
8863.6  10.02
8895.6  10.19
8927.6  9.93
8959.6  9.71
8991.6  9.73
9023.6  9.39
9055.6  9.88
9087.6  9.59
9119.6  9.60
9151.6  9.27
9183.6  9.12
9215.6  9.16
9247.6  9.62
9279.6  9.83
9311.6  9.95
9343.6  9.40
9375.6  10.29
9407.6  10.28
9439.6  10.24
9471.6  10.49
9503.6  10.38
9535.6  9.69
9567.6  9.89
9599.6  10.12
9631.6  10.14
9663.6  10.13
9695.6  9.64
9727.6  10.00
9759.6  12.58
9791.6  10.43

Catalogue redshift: 0.08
